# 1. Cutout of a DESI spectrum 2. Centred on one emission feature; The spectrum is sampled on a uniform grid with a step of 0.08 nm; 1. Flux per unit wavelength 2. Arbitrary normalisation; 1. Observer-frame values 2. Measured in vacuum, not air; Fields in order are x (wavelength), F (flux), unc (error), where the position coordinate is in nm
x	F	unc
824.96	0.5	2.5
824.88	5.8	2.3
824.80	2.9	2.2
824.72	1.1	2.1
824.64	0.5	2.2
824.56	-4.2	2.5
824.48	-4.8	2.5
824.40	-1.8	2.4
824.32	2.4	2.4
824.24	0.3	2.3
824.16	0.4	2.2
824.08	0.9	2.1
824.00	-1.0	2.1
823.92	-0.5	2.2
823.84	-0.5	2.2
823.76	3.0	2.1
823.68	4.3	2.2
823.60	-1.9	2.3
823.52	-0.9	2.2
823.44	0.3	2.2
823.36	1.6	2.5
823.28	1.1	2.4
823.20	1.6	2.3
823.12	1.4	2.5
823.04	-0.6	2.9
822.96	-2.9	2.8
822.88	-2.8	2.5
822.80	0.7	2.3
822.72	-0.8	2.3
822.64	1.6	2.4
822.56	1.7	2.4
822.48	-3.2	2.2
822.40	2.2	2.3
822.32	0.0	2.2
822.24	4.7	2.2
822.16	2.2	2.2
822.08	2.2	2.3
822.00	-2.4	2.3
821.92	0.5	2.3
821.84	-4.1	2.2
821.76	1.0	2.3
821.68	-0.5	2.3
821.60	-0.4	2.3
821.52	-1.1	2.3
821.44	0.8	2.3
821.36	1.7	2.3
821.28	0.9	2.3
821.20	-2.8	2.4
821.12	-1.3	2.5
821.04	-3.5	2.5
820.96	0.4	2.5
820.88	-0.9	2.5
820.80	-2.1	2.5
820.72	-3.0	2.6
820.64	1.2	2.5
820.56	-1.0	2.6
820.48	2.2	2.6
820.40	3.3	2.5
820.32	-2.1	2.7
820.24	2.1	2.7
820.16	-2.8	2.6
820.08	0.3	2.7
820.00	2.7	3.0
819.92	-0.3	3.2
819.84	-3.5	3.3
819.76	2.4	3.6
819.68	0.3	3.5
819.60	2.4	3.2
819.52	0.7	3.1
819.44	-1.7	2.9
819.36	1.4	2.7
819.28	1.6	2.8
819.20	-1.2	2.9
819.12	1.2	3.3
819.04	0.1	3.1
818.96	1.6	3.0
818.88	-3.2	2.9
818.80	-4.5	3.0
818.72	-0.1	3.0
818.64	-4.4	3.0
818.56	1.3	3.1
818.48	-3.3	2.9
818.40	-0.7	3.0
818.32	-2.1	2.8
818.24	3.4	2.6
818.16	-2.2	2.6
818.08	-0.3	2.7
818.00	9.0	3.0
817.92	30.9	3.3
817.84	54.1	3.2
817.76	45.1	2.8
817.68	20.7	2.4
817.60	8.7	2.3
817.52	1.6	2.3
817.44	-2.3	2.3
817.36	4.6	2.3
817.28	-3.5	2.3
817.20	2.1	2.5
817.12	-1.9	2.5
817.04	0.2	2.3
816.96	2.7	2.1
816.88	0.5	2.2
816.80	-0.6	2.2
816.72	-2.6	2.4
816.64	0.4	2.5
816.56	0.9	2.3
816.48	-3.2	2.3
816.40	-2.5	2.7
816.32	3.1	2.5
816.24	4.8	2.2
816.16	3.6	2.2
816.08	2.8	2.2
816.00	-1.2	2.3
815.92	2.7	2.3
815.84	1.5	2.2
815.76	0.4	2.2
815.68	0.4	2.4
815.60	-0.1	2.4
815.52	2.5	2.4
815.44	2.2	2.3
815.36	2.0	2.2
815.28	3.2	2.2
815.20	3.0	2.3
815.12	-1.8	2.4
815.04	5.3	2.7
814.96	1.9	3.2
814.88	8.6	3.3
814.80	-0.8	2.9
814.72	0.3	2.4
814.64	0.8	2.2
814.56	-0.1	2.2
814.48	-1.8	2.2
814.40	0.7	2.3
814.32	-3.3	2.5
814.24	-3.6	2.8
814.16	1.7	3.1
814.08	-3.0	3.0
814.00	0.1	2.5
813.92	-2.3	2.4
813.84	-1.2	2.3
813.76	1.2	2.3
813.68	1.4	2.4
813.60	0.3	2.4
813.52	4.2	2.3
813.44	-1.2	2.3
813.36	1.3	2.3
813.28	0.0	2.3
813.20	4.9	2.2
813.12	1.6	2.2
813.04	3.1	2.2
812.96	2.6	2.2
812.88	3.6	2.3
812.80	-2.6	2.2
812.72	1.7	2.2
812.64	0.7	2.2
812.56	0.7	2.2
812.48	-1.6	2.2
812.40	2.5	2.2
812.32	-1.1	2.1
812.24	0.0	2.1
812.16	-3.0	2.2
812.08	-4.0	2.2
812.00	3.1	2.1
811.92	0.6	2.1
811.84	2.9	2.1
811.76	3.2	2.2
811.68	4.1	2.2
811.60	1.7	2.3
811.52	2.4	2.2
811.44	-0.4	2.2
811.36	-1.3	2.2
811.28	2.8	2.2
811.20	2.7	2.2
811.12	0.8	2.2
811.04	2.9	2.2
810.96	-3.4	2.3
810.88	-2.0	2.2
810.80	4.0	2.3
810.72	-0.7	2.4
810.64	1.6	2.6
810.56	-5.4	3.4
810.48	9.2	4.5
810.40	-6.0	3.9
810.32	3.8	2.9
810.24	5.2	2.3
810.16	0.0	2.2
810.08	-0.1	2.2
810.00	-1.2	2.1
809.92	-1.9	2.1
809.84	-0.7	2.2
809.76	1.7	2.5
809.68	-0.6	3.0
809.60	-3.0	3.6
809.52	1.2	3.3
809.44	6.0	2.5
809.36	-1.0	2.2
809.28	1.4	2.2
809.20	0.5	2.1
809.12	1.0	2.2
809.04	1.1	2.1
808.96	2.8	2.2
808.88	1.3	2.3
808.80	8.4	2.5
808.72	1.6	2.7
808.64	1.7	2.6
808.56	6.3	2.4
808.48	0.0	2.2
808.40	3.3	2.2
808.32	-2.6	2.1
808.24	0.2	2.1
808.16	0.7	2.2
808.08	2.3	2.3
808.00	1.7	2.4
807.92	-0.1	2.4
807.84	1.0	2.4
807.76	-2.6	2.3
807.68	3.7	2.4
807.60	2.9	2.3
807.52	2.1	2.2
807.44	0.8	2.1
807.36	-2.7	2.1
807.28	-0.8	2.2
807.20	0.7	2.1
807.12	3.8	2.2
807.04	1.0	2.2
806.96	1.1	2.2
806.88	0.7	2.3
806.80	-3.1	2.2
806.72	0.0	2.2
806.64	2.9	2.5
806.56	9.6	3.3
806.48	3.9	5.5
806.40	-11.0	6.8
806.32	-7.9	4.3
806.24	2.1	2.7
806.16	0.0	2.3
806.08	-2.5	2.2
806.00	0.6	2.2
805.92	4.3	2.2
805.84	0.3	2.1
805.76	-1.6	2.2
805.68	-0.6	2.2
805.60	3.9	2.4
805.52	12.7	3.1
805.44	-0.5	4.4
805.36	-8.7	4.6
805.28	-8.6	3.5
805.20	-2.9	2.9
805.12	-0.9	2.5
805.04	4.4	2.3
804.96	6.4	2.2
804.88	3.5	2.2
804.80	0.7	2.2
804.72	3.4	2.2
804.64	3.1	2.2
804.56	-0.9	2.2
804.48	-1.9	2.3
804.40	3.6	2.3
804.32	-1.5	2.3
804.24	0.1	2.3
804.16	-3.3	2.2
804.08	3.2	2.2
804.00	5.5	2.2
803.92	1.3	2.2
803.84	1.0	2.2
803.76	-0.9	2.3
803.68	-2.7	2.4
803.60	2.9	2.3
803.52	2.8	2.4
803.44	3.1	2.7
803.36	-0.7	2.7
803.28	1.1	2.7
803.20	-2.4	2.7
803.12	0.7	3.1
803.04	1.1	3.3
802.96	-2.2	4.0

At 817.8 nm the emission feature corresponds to Halpha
